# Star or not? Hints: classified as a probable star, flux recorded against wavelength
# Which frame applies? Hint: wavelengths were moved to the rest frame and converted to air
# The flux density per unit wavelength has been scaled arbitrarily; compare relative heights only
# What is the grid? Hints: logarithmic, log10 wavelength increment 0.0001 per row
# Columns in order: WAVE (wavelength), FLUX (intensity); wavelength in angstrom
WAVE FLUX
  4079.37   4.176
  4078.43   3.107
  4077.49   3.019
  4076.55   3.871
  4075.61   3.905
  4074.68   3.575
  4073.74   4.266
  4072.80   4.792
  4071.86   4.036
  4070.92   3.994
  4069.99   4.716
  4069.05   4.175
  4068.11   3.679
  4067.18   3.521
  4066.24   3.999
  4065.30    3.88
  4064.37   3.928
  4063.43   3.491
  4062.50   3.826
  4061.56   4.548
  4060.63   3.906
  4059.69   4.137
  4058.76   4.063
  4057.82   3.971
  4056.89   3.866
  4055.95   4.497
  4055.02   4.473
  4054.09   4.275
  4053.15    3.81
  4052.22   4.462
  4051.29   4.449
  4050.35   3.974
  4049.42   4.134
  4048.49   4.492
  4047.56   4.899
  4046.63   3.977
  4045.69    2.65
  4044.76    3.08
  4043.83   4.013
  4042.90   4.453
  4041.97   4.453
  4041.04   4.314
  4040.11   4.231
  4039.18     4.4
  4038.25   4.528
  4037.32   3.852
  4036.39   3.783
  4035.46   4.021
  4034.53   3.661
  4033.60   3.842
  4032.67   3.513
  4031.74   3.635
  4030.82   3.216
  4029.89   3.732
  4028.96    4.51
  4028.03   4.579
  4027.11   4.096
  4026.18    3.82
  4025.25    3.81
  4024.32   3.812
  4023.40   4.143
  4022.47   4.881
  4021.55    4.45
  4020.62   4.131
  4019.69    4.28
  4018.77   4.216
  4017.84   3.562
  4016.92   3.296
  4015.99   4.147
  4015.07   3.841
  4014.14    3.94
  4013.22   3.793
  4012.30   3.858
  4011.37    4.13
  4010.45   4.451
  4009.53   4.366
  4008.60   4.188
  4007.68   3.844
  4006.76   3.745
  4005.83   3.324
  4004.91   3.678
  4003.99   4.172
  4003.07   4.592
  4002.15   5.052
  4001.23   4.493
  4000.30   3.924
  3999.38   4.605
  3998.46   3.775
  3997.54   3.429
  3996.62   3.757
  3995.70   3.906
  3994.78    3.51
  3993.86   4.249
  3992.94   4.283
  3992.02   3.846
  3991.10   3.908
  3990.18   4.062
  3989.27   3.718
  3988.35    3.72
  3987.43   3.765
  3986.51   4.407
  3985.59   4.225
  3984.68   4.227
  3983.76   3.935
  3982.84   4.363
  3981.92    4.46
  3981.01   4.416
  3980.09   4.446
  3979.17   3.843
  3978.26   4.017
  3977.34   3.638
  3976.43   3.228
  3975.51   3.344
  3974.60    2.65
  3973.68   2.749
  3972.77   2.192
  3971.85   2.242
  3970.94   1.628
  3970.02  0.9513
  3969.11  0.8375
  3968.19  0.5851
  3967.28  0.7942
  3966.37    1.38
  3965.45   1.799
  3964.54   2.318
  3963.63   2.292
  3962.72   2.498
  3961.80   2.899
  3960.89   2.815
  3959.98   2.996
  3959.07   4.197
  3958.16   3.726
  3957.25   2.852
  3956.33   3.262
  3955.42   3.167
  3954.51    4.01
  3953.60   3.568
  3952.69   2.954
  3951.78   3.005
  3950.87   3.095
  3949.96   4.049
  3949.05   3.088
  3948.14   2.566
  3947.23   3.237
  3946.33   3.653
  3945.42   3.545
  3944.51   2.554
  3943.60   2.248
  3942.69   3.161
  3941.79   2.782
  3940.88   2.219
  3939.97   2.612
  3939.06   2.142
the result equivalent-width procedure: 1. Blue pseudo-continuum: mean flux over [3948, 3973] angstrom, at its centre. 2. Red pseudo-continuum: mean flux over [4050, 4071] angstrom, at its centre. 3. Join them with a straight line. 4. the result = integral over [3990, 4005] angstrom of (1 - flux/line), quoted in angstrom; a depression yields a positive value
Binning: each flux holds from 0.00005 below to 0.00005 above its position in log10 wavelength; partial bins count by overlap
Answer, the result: -4.6 angstrom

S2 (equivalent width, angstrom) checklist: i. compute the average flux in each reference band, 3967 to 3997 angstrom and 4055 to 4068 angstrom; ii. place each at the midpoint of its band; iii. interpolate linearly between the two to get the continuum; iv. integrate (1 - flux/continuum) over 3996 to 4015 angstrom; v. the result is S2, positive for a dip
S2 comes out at -2.78 angstrom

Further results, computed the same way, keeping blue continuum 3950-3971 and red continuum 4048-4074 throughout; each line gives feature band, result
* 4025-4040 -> -1.11 angstrom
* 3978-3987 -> -4.18 angstrom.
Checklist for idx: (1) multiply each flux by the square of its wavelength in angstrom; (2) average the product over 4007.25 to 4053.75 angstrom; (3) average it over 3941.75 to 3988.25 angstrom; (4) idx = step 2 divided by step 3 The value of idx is 1.37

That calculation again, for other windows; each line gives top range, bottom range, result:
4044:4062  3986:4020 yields 1.05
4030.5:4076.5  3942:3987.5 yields 1.39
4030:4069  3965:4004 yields 1.21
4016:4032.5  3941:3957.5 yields 1.32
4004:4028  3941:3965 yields 1.34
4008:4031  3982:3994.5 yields 1.02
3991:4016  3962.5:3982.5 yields 1.59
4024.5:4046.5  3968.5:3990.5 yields 1.20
